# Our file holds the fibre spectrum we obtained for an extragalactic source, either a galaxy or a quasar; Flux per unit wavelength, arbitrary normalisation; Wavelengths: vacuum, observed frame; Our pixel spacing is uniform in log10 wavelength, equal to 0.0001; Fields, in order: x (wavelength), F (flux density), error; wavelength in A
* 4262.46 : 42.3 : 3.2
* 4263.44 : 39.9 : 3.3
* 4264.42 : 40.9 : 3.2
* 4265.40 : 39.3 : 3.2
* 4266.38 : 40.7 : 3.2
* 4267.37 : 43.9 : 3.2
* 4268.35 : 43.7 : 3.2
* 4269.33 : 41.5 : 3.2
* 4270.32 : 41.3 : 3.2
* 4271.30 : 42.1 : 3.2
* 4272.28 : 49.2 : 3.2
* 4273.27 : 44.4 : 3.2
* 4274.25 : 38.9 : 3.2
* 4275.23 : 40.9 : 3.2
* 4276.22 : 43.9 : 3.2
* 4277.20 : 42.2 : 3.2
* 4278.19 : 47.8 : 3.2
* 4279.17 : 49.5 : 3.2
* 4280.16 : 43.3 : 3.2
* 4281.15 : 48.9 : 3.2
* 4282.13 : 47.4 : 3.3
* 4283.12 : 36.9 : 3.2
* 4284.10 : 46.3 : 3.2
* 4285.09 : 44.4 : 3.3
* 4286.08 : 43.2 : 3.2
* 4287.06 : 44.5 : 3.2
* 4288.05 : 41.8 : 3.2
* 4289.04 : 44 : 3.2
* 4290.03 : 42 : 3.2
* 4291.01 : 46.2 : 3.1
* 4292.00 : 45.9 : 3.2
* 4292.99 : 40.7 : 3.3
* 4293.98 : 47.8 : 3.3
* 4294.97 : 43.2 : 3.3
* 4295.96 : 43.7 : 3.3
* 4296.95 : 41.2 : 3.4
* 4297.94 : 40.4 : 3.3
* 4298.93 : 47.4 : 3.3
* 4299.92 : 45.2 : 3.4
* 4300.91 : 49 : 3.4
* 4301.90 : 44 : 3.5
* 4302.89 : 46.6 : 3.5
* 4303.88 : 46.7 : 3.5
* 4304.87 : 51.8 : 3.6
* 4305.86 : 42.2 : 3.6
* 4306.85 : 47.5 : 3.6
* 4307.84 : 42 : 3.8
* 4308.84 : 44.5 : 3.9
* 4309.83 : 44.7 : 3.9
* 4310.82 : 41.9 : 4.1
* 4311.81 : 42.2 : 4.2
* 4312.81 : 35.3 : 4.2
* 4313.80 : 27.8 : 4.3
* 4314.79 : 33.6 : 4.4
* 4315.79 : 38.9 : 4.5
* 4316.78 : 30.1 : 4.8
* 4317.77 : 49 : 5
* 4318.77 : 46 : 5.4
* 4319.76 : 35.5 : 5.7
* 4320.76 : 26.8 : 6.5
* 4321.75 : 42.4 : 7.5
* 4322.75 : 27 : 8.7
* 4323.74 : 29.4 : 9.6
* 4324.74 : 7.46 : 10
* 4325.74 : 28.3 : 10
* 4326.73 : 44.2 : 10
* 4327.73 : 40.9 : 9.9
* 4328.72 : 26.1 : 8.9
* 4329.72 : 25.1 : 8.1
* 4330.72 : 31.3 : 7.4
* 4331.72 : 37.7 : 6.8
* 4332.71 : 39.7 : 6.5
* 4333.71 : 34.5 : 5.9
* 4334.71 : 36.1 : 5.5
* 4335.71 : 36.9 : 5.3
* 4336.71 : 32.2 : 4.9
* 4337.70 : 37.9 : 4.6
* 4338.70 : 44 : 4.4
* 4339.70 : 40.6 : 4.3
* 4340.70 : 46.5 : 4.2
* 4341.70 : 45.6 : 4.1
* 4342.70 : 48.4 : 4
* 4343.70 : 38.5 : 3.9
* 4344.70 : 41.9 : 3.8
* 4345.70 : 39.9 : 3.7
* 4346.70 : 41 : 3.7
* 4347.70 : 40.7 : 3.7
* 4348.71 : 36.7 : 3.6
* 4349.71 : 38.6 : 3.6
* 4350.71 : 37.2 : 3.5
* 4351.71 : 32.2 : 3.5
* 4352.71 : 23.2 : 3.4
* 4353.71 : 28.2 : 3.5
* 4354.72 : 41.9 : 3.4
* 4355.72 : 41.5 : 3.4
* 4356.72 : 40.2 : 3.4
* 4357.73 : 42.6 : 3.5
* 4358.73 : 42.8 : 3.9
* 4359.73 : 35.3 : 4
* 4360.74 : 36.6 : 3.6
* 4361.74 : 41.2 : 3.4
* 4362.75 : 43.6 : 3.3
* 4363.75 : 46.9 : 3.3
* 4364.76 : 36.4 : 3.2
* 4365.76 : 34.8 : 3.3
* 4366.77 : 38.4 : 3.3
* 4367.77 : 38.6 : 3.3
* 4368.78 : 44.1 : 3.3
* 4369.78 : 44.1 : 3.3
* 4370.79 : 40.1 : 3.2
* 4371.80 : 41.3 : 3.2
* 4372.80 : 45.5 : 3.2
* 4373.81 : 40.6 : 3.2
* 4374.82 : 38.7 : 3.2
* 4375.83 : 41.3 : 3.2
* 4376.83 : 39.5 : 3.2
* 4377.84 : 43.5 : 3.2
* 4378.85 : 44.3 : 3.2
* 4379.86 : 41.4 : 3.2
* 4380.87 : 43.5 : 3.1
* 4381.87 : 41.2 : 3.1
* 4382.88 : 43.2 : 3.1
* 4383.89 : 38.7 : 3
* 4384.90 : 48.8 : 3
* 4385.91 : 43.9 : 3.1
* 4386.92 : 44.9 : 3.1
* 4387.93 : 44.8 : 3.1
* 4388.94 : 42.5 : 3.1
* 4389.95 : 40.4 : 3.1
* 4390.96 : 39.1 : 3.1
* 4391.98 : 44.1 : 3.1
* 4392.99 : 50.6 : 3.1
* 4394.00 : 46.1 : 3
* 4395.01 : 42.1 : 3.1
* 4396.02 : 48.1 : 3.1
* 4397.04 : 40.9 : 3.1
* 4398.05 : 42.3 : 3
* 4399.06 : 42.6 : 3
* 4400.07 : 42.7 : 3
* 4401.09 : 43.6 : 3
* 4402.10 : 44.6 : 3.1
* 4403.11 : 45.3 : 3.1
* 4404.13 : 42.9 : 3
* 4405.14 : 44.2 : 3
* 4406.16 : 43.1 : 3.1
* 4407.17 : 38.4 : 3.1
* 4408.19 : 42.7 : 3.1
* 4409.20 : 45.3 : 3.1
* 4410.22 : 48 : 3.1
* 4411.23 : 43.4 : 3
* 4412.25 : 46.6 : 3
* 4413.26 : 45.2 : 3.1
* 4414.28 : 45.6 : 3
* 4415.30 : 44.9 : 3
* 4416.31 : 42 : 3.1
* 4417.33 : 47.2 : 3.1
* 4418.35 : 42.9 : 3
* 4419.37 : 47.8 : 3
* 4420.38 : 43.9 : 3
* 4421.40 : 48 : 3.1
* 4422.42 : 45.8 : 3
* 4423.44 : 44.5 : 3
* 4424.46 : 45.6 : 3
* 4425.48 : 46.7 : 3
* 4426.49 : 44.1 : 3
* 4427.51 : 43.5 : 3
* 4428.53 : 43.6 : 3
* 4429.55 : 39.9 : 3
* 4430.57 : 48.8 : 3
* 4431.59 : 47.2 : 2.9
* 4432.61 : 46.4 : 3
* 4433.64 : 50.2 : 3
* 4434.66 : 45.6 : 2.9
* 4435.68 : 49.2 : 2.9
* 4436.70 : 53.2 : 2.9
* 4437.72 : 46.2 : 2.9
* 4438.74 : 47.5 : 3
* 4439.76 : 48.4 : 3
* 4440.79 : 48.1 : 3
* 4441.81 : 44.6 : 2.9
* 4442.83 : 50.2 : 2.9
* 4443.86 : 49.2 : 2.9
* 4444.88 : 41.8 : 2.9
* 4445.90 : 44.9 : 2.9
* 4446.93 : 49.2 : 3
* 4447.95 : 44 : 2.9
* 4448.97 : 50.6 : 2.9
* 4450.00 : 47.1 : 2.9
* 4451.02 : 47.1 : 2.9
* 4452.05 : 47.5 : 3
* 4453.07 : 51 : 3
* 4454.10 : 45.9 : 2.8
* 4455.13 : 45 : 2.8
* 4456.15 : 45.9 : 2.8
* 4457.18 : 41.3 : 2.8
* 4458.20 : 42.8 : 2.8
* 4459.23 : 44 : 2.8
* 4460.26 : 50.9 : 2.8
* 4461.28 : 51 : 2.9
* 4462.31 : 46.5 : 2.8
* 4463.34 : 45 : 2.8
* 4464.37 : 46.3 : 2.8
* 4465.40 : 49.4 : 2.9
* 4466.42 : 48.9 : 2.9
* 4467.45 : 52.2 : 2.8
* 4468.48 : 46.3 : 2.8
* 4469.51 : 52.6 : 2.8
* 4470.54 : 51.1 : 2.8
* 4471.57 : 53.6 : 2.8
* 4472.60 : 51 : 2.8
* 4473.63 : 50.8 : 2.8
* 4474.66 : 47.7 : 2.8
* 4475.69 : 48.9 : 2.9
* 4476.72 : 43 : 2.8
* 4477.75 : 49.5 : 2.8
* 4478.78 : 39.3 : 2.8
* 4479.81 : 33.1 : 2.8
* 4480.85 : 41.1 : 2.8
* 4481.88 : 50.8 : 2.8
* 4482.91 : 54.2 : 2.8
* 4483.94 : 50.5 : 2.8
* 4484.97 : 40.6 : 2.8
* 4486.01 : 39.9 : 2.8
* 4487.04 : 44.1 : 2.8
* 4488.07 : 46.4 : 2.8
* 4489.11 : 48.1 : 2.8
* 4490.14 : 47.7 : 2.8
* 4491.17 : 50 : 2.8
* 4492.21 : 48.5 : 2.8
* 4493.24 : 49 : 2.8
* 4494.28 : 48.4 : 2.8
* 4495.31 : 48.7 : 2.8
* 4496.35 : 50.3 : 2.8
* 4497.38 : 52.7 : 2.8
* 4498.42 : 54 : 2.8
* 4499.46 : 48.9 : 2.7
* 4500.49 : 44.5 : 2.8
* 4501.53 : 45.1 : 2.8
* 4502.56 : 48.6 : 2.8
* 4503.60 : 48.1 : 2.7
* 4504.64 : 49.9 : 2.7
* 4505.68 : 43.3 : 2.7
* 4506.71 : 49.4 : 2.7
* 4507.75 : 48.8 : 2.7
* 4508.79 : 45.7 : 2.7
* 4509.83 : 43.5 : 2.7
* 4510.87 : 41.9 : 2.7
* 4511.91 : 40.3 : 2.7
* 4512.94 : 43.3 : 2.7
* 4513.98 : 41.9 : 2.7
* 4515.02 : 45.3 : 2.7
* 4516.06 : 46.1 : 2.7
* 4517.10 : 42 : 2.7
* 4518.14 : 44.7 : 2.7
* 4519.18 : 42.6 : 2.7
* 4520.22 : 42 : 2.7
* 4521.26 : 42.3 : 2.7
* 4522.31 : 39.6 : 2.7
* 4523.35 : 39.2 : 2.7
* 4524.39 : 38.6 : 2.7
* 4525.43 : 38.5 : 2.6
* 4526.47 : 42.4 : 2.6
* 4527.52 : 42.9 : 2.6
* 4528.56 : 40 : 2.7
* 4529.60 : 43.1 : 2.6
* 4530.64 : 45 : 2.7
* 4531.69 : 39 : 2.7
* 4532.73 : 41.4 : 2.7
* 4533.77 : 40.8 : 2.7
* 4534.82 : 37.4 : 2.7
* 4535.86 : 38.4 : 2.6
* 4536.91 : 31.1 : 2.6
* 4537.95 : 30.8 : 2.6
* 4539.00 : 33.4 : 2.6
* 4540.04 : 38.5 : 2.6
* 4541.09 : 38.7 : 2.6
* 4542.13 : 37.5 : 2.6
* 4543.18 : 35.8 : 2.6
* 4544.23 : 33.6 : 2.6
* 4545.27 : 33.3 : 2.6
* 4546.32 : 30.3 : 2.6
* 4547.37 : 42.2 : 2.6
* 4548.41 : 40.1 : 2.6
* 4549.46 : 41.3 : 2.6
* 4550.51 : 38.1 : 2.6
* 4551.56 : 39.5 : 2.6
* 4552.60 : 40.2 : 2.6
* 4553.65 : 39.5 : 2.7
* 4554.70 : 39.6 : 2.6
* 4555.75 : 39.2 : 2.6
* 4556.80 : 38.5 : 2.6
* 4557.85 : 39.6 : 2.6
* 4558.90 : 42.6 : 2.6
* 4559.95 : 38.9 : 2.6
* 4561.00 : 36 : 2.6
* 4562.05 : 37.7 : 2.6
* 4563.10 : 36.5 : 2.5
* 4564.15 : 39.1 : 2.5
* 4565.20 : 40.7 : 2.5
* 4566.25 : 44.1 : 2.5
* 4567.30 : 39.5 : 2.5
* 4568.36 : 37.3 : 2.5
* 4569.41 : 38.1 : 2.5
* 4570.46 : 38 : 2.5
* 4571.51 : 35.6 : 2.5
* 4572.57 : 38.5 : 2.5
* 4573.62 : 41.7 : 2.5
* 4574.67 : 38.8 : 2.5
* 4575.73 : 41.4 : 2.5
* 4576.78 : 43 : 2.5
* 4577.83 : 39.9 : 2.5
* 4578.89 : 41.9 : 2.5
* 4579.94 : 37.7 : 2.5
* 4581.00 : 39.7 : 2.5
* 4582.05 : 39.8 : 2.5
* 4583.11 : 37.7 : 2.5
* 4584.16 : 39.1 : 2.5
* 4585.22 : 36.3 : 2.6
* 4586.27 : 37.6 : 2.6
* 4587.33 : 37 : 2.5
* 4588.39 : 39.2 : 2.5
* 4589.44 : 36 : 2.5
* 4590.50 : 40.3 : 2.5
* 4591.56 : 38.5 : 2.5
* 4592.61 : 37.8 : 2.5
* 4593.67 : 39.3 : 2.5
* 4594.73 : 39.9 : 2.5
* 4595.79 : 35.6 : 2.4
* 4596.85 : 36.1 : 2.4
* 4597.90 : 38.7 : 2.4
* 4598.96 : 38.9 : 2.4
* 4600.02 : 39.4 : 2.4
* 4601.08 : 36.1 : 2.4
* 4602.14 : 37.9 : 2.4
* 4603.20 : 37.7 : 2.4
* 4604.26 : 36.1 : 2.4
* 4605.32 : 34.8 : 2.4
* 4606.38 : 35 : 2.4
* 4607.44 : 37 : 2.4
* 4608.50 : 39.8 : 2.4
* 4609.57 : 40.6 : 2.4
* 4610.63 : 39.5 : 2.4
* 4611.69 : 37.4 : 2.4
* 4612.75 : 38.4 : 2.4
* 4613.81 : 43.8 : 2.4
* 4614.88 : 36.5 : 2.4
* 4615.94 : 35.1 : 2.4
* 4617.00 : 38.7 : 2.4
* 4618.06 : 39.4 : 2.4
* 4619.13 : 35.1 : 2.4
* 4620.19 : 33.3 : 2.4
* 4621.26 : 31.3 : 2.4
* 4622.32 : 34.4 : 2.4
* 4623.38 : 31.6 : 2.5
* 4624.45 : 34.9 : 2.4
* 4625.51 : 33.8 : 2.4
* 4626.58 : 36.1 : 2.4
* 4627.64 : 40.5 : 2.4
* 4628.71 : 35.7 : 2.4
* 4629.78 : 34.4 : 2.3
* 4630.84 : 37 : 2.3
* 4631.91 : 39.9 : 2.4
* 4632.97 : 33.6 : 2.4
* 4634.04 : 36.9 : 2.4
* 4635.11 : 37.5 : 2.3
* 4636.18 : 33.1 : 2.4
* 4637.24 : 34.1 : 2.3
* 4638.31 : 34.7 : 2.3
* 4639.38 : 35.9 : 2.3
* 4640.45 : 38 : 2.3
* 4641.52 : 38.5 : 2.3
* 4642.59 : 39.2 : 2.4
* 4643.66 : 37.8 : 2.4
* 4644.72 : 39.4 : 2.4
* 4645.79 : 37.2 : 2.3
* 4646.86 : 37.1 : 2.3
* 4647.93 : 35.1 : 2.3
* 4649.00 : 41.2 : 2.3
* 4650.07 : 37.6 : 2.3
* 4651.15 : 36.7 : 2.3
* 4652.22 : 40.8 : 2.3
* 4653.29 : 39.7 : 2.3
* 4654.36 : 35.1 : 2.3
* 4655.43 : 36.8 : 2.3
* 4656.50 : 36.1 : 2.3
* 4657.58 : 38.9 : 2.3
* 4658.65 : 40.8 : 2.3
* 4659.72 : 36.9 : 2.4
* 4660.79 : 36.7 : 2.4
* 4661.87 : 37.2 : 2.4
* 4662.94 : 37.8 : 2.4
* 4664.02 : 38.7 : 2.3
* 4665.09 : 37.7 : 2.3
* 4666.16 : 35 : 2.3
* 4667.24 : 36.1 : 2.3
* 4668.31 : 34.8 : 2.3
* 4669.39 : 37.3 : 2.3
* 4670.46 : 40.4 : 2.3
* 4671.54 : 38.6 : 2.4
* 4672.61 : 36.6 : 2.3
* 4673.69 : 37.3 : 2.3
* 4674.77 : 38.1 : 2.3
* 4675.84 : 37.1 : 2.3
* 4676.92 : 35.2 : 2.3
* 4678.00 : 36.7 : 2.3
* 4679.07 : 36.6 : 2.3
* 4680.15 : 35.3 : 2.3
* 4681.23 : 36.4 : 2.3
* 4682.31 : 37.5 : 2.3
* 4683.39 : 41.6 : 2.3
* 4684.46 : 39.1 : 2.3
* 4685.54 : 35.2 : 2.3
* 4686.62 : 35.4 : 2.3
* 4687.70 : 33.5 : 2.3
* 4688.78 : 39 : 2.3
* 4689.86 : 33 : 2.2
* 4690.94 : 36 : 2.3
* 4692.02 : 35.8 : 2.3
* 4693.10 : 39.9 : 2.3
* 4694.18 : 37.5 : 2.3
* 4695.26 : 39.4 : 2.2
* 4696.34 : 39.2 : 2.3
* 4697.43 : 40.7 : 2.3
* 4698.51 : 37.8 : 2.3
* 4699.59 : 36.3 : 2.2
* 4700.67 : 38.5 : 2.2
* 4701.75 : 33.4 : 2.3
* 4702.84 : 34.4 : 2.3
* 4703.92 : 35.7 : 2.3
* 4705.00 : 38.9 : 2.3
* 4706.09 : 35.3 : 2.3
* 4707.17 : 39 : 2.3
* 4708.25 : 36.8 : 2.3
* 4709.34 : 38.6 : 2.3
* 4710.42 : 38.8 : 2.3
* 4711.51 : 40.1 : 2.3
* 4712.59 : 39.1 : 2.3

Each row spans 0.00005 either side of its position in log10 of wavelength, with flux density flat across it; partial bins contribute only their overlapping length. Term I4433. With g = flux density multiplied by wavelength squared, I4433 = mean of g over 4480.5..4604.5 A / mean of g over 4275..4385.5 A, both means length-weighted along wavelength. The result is 1.12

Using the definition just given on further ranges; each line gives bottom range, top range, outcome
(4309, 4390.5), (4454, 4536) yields 1.26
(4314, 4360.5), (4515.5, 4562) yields 1.17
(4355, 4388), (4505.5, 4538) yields 1.07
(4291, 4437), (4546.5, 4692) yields 1.02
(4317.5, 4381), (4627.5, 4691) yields 1.11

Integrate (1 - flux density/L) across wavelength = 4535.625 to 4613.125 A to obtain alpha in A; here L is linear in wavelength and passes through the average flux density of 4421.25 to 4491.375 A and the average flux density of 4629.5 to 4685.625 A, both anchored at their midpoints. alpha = 5.7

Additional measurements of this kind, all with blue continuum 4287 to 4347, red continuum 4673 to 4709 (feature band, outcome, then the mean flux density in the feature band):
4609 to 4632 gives 0.54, 36.6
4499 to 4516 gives -3.20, 45.6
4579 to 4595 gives -0.30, 38.5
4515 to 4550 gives -1.01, 39.3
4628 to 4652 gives 0.29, 36.9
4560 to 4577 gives -0.52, 39.1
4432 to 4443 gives -2.62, 48.1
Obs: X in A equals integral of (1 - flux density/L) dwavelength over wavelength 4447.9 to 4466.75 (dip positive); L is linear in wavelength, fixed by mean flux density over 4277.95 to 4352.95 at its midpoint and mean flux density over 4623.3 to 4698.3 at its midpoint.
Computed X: -3.9 A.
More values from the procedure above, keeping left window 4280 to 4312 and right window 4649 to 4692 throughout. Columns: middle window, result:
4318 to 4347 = 4.9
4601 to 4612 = 0.3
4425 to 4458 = -3.9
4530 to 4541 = 0.6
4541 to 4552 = 0.7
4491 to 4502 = -2.3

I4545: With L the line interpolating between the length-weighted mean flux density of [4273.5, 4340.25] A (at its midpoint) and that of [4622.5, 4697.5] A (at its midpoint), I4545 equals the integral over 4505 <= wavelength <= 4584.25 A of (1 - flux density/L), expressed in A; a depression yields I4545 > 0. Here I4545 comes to -3.8 A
